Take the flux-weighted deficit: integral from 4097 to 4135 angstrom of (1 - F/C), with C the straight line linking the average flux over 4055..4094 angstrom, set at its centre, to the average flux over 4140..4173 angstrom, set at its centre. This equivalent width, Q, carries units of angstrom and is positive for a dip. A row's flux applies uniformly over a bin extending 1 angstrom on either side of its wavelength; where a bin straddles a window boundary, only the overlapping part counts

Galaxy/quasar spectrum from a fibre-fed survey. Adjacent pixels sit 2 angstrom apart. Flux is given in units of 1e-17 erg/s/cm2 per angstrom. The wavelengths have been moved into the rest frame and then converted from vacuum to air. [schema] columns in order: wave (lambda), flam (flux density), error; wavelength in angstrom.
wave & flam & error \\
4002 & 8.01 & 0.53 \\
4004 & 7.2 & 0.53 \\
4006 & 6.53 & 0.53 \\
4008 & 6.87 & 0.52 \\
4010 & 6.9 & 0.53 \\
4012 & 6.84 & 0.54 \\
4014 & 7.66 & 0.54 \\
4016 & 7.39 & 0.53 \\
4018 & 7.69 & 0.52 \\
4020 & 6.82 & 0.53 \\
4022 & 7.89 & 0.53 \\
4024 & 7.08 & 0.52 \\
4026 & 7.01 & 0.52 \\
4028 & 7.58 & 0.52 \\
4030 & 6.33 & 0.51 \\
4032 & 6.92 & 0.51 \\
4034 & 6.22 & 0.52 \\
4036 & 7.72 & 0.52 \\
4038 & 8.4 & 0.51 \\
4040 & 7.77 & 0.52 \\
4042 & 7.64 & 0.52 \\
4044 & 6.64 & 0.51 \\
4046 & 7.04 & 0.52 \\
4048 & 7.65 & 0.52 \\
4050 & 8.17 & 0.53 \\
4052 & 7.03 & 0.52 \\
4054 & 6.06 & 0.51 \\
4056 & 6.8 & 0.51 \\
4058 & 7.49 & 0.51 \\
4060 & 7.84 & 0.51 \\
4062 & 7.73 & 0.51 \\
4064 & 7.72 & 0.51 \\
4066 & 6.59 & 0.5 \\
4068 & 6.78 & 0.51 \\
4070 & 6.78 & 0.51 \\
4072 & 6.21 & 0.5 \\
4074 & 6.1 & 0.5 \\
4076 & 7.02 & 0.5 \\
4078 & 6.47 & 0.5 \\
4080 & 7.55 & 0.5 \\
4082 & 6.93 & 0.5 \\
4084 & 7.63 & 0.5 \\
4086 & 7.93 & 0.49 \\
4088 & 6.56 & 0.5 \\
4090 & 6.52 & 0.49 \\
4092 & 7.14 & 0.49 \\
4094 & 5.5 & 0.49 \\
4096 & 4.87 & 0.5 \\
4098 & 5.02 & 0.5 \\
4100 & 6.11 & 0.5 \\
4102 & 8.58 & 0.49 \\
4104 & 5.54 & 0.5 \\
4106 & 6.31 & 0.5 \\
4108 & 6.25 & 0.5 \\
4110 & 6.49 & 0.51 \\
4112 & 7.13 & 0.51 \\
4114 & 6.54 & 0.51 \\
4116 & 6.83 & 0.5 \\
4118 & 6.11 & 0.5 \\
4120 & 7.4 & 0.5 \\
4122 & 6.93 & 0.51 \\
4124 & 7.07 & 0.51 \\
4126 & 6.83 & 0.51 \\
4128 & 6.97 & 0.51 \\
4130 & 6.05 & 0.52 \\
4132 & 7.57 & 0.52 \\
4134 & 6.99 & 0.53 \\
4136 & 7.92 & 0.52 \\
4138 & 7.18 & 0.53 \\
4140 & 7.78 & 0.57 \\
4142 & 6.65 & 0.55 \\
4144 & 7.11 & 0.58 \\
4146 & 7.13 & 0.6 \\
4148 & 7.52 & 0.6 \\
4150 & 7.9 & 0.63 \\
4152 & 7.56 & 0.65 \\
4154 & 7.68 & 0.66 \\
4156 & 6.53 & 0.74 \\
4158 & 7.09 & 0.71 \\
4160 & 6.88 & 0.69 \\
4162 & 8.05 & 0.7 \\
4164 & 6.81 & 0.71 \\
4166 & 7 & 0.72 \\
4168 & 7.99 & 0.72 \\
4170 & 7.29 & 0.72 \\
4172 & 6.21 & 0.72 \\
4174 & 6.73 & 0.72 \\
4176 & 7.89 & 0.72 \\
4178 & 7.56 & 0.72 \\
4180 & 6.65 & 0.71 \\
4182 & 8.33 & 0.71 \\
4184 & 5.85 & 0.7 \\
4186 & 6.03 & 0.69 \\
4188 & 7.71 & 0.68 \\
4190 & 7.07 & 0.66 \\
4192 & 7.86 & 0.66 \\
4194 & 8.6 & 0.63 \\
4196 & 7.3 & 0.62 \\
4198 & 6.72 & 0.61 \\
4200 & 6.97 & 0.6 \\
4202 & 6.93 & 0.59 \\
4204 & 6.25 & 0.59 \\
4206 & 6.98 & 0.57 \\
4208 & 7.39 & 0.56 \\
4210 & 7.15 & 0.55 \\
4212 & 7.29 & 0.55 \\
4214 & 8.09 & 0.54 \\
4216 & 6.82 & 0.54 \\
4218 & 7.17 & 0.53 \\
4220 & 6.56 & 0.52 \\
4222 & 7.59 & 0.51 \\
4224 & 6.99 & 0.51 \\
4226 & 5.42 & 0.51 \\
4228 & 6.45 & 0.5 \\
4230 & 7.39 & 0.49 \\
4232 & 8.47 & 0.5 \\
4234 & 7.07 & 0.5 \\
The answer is 2.4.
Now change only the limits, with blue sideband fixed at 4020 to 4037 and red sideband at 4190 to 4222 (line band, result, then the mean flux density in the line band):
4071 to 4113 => 3.31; 6.56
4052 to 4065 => -0.28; 7.25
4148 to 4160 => -0.26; 7.33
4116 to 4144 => 0.49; 7.03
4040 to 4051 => -0.57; 7.46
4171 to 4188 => 0.57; 6.95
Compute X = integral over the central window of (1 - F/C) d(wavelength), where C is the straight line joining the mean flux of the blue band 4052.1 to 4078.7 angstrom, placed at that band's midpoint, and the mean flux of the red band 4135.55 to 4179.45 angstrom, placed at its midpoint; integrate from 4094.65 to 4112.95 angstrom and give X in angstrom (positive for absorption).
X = 2.13 angstrom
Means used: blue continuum 6.9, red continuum 7.28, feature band 6.24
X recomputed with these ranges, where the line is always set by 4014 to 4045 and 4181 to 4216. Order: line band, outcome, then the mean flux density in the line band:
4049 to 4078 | 1.1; 7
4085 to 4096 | 1.1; 6.56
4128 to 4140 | 0.1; 7.18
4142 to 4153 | -0.2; 7.37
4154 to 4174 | 0.3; 7.11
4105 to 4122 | 1.4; 6.65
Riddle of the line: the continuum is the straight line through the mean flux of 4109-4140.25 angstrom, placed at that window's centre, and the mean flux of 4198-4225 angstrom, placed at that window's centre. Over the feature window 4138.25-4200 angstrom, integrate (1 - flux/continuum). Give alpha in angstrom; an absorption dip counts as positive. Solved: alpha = -1.9 angstrom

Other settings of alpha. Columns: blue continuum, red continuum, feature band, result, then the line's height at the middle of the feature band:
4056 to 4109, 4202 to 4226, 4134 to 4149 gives -0.94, 6.87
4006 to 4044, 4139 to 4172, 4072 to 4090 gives 0.74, 7.25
